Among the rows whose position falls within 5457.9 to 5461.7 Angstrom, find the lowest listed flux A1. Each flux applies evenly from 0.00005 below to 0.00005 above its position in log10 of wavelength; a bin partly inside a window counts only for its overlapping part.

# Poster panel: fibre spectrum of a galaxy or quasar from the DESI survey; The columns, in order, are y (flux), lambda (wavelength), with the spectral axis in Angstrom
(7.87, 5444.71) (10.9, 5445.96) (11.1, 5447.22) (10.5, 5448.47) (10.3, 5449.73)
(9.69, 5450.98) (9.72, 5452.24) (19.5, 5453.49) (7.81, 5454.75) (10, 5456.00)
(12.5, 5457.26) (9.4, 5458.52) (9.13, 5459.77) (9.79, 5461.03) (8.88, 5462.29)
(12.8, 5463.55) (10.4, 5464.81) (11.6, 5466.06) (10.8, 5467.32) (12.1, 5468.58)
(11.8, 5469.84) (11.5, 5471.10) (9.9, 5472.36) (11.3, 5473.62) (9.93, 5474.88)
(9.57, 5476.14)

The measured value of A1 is 9.13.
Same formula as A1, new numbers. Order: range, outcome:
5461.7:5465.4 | 8.88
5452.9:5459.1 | 7.81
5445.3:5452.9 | 9.69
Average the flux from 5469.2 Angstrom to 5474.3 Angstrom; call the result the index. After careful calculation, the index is 11.1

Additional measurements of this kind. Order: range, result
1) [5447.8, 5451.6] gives 10.2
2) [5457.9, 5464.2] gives 10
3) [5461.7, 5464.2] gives 10.9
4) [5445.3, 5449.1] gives 10.8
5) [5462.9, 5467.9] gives 11.4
